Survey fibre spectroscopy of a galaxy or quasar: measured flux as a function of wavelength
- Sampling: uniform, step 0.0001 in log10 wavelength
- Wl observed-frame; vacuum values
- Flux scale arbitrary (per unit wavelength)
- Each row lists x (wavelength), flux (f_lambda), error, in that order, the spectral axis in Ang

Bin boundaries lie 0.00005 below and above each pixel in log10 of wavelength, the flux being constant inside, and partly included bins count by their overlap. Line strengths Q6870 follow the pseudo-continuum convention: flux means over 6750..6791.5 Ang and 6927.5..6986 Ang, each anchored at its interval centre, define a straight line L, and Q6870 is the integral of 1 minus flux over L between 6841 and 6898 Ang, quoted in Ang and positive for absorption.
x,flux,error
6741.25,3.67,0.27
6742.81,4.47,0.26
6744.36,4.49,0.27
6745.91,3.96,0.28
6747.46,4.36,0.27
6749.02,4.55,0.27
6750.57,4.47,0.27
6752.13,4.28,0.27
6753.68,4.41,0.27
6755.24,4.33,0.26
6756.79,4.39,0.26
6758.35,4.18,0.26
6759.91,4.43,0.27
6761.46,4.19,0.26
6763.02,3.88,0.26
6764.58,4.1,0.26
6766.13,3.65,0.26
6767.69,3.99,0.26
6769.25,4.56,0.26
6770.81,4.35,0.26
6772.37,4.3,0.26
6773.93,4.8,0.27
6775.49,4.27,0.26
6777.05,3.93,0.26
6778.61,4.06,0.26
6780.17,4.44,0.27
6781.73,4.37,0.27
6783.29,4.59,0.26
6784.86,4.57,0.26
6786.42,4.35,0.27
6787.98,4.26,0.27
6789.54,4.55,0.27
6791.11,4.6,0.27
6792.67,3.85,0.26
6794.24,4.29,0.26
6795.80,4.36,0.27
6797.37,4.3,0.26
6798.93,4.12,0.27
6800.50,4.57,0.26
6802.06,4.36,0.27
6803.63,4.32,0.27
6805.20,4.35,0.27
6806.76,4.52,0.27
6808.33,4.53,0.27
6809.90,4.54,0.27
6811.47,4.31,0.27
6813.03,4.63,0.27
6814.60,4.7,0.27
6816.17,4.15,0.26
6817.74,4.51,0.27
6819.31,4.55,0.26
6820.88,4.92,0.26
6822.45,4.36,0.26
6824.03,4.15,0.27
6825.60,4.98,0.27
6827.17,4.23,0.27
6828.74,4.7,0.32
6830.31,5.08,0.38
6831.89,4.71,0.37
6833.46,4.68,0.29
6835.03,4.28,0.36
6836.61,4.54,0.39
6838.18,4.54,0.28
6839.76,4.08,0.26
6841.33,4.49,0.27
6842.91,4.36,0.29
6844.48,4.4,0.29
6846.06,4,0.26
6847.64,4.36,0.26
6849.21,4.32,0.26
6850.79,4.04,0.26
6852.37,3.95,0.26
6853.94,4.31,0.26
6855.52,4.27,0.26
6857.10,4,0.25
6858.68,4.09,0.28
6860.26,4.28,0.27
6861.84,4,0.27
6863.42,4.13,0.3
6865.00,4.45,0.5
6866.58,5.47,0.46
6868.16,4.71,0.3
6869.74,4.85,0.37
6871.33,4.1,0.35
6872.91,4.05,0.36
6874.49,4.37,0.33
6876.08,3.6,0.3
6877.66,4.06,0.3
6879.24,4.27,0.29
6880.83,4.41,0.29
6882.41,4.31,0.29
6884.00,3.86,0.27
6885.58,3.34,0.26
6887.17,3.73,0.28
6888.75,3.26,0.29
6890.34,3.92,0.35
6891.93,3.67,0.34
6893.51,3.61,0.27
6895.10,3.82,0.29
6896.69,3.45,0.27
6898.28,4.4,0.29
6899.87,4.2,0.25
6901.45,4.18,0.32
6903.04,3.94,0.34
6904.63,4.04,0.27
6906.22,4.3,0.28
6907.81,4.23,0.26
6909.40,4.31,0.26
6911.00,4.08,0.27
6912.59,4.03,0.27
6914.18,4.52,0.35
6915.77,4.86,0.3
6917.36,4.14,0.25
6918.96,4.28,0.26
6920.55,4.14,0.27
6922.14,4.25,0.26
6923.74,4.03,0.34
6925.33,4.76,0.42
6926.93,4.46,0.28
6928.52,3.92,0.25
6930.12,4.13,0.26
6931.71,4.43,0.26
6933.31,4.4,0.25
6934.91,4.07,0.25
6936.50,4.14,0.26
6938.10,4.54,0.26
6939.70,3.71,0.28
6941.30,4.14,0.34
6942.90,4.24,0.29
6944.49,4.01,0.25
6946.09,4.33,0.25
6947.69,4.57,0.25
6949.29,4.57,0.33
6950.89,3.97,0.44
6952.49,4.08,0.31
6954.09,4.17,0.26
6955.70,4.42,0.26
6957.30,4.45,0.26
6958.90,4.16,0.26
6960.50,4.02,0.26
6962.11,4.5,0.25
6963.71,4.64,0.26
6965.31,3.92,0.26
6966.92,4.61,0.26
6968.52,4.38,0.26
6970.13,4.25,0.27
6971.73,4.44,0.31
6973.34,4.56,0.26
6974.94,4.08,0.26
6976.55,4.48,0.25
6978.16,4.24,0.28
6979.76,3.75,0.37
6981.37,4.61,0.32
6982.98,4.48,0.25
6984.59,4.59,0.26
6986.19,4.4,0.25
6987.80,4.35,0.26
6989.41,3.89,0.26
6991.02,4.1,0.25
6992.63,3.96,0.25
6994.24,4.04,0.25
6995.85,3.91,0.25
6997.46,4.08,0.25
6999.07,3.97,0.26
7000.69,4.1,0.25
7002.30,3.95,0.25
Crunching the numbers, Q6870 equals 2.3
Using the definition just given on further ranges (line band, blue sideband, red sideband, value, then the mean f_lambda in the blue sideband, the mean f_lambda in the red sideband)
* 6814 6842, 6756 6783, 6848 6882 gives -1.8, 4.24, 4.28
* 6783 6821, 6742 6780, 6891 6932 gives -1.6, 4.27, 4.16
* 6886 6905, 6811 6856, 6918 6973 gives 2.2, 4.44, 4.27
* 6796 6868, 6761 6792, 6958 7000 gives -2.3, 4.29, 4.25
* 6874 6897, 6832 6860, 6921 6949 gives 2.3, 4.29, 4.25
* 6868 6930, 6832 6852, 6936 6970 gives 2.8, 4.35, 4.27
